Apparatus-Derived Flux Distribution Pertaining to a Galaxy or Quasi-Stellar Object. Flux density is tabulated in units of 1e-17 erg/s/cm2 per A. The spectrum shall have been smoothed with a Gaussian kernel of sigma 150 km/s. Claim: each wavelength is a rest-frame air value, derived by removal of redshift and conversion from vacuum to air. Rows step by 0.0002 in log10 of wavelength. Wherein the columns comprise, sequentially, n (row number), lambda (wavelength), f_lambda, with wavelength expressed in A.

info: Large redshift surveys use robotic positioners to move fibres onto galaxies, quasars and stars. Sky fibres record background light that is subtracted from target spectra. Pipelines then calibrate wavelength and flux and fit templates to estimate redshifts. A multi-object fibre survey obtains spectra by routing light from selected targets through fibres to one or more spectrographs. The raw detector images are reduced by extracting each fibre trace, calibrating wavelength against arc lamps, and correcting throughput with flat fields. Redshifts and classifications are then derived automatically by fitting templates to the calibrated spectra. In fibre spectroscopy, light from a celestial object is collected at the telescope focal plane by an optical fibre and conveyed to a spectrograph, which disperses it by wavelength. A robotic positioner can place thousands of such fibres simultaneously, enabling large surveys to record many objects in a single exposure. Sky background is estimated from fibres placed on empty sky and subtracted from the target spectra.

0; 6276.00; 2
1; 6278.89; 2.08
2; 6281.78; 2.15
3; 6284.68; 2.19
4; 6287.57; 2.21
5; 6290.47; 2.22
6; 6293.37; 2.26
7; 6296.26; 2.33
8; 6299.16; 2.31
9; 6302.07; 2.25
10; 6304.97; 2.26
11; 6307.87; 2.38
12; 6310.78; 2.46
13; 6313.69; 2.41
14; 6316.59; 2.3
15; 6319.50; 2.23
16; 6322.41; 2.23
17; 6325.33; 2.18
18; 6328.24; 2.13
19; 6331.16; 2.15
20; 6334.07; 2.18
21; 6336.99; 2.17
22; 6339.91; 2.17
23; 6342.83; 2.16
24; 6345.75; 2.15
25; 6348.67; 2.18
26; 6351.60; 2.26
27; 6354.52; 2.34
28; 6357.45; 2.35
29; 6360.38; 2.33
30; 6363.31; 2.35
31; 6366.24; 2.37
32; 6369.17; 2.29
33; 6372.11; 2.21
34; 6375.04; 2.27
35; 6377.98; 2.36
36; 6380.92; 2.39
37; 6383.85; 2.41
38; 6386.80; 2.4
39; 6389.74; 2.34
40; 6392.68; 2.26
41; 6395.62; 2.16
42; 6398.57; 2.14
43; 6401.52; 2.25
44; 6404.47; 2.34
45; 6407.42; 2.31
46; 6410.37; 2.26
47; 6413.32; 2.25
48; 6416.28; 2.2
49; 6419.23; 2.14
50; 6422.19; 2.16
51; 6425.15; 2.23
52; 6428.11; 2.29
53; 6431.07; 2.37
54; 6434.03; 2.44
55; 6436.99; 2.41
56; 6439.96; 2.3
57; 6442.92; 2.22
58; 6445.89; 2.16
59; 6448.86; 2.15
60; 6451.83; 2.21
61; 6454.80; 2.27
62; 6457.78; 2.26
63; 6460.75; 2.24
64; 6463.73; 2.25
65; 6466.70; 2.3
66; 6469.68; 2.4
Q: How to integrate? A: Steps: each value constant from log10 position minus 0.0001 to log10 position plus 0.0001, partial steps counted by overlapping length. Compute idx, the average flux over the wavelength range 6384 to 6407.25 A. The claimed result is 2.28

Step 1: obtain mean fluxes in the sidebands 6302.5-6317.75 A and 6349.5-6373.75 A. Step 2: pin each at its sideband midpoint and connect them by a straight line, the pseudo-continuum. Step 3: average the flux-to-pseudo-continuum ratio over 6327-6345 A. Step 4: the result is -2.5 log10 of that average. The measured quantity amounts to 0.08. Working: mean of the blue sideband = 2.36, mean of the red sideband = 2.31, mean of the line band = 2.16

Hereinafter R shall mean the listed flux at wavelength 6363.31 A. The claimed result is 2.35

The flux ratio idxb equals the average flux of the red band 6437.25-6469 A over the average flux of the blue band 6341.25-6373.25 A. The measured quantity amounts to 0.99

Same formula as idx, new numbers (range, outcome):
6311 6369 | 2.25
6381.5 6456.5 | 2.27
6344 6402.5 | 2.29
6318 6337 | 2.18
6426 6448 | 2.31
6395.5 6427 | 2.22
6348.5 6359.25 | 2.3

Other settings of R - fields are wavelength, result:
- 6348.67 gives 2.18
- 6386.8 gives 2.4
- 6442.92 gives 2.22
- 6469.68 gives 2.4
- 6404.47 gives 2.34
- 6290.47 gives 2.22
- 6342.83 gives 2.16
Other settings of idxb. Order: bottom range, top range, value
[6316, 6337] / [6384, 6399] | 1.04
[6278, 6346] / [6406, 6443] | 1.02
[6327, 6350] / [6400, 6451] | 1.05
